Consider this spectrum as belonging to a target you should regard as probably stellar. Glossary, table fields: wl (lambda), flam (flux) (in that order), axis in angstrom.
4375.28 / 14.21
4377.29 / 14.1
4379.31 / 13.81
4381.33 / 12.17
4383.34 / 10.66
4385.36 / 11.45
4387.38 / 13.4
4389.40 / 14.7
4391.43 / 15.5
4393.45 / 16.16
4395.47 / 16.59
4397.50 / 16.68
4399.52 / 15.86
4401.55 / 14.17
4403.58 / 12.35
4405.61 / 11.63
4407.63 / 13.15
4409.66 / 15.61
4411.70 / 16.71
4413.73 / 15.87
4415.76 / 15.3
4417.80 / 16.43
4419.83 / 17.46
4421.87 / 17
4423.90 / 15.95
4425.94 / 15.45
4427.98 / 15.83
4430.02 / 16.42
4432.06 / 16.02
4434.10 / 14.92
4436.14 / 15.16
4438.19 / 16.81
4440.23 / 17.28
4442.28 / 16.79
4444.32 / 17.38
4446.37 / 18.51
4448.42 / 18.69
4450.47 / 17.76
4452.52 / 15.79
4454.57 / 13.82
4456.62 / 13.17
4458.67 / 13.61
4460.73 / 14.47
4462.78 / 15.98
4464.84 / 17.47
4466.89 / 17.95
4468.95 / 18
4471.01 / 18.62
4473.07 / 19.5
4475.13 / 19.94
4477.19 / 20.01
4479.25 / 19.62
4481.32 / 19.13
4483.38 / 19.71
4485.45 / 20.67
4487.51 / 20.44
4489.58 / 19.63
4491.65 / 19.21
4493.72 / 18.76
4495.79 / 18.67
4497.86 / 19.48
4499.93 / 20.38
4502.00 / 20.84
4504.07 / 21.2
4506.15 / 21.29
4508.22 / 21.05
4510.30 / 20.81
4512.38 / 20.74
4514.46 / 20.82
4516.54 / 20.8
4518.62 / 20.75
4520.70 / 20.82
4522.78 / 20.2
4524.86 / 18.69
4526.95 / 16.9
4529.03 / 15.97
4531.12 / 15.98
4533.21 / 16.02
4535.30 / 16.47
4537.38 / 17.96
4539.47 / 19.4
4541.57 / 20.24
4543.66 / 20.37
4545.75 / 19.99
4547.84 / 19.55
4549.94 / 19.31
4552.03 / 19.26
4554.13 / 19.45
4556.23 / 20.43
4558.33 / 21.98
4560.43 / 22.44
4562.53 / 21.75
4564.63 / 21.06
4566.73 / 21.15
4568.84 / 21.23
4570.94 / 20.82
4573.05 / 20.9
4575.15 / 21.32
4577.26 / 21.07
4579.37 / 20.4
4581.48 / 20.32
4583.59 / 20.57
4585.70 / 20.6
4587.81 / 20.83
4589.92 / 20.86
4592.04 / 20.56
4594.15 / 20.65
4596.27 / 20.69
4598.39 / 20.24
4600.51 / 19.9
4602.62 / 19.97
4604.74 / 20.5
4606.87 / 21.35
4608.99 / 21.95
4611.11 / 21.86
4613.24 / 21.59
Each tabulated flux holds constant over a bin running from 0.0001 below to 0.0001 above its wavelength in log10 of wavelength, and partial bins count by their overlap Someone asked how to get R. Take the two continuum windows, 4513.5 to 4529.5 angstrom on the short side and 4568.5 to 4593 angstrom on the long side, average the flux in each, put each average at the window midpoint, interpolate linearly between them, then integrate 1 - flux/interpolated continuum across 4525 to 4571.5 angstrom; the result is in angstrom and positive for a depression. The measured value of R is 1.6 angstrom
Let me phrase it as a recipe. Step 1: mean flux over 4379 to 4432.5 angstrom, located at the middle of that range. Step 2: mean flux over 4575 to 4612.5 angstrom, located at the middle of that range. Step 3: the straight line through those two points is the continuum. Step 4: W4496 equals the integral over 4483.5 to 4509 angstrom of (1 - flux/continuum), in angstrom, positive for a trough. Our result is -3.4 angstrom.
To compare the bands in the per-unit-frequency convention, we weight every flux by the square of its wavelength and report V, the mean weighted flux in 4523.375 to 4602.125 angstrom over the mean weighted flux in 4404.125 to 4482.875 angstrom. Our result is 1.3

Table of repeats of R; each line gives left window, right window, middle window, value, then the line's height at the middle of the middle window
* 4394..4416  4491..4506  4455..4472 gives 1.87 angstrom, 18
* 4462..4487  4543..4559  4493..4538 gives 0.42 angstrom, 19.5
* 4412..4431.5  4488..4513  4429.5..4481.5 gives 2.64 angstrom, 17.9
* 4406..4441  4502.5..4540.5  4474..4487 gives -1.48 angstrom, 17.8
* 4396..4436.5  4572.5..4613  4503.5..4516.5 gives -1.92 angstrom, 18.3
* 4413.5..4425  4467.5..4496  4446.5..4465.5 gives 2.52 angstrom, 18.2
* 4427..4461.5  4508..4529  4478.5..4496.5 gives -1.24 angstrom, 18.3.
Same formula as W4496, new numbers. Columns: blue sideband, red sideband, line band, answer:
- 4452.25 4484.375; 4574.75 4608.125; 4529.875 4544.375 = 0.9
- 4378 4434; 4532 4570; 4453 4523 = -5.0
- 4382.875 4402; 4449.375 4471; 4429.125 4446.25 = -1.0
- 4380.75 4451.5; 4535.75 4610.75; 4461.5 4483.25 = -1.6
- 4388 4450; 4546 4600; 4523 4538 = 1.8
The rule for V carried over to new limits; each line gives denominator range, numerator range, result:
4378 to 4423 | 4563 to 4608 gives 1.53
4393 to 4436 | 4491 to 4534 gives 1.32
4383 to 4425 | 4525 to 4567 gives 1.37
